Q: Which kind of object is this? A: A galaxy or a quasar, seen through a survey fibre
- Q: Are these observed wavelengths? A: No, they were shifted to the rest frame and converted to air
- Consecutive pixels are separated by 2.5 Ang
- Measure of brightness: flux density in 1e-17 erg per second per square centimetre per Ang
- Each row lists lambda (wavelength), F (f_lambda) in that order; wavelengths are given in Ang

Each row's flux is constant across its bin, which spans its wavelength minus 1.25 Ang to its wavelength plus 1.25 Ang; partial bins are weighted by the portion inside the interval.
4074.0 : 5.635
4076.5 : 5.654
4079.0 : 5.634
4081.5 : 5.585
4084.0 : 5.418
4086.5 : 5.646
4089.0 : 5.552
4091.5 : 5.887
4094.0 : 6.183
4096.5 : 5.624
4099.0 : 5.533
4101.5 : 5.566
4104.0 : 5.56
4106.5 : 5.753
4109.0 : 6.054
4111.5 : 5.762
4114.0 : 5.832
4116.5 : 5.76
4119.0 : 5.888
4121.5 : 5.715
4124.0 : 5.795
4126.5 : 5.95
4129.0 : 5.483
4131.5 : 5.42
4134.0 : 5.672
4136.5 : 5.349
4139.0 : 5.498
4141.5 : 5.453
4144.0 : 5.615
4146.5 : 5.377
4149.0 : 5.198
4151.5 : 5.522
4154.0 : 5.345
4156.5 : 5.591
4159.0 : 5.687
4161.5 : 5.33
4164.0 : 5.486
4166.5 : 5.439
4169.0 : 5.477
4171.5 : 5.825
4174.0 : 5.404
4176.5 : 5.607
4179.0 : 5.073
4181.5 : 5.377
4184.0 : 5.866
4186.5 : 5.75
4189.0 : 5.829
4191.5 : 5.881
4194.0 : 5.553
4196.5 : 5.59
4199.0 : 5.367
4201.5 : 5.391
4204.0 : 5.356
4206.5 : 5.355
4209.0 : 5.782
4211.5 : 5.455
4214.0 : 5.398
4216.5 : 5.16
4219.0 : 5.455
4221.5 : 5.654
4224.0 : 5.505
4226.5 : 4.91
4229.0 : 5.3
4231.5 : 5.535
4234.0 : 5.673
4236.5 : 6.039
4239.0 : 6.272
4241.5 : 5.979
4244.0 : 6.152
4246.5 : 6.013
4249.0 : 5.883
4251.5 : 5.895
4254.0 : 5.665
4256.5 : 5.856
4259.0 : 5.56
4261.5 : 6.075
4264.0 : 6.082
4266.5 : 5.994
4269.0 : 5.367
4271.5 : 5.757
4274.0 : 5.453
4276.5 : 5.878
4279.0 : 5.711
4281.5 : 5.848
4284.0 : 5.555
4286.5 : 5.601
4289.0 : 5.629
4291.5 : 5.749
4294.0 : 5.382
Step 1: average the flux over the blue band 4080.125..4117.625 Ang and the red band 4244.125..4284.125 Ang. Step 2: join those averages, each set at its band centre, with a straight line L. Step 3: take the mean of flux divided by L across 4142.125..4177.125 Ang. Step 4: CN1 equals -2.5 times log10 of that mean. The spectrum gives 0.050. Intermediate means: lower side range 5.71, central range 5.49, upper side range 5.8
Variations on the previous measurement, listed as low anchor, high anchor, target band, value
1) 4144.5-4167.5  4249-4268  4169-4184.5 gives 0.005 mag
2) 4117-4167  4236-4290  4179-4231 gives 0.040 mag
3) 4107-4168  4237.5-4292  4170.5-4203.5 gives 0.021 mag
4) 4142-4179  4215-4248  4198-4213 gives 0.029 mag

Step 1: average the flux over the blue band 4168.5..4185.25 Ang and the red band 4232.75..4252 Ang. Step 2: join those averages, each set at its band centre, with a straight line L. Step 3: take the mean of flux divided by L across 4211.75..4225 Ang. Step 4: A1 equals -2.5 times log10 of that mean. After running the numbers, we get 0.074 mag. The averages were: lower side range 5.52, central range 5.43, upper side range 5.99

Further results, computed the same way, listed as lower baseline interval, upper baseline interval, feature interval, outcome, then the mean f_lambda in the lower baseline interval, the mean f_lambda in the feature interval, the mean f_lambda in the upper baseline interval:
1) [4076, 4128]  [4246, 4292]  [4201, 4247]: 0.03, 5.73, 5.6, 5.76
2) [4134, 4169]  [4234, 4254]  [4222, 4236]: 0.09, 5.46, 5.43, 5.99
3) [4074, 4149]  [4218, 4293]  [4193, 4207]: 0.05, 5.65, 5.44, 5.73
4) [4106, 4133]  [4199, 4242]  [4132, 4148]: 0.04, 5.76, 5.49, 5.53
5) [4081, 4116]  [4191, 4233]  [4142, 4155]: 0.04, 5.71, 5.42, 5.44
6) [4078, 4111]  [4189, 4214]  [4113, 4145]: 0.00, 5.69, 5.65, 5.53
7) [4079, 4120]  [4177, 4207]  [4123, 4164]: 0.02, 5.72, 5.52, 5.54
